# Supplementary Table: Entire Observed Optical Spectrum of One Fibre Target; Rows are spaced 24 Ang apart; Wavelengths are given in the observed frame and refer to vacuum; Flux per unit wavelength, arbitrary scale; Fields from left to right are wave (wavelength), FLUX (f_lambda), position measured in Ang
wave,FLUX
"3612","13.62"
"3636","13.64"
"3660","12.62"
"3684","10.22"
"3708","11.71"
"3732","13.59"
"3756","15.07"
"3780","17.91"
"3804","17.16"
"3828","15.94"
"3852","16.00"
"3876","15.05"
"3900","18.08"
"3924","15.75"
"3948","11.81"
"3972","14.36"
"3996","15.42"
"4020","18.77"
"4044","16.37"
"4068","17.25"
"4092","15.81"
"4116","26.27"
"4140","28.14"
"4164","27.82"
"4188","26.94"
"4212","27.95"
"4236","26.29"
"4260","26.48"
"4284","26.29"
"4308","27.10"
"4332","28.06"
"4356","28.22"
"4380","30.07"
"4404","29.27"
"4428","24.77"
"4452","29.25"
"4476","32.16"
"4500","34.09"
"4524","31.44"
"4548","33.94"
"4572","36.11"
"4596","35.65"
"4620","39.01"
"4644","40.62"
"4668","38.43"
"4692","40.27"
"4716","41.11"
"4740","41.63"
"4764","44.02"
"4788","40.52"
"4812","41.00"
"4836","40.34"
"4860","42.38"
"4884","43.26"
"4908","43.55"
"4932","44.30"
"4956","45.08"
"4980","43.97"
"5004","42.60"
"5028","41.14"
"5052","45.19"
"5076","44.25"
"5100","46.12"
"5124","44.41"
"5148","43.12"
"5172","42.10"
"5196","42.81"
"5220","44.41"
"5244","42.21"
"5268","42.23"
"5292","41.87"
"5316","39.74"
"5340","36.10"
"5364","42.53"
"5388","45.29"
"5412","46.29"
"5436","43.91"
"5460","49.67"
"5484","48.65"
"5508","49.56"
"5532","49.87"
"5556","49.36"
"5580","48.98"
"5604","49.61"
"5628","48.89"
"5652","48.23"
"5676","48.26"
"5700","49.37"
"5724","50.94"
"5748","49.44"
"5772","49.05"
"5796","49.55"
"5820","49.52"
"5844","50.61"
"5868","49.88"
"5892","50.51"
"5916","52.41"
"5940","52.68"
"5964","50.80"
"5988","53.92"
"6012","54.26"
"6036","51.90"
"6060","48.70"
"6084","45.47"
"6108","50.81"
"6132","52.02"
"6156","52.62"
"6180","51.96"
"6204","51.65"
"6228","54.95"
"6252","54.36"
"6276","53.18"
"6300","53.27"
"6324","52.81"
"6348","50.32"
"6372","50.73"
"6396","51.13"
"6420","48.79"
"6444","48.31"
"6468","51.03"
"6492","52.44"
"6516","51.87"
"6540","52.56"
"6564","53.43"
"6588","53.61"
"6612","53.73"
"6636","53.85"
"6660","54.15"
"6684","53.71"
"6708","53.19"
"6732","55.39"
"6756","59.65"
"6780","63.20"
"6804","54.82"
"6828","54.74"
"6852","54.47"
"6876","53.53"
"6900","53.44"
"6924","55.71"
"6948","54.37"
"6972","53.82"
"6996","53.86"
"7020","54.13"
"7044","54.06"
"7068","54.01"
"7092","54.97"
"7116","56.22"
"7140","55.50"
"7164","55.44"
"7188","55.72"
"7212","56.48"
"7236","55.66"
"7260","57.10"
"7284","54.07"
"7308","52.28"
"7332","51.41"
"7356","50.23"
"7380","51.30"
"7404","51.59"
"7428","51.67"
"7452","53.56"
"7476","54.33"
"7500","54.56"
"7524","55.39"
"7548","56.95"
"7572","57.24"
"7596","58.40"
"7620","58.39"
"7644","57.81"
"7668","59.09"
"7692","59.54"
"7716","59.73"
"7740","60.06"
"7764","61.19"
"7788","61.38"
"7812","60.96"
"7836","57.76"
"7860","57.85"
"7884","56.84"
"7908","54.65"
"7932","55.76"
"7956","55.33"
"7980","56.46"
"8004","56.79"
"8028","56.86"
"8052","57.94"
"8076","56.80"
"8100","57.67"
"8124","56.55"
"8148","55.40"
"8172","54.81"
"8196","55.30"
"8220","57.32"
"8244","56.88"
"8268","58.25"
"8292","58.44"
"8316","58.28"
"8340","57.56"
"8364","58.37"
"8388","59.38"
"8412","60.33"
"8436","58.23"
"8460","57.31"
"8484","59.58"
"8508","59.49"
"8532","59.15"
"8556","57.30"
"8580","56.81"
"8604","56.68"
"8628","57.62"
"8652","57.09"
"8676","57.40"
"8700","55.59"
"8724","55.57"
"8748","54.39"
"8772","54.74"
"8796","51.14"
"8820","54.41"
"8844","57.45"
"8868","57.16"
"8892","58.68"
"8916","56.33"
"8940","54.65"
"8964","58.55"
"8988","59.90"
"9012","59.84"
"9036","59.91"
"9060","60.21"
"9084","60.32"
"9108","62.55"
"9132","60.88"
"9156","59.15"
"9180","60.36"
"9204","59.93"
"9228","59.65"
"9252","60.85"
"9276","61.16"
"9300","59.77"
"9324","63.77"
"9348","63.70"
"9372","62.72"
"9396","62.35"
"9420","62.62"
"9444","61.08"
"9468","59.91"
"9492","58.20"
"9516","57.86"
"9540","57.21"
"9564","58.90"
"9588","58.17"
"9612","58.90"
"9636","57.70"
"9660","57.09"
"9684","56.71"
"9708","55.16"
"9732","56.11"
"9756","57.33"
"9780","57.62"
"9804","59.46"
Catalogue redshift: 0.03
